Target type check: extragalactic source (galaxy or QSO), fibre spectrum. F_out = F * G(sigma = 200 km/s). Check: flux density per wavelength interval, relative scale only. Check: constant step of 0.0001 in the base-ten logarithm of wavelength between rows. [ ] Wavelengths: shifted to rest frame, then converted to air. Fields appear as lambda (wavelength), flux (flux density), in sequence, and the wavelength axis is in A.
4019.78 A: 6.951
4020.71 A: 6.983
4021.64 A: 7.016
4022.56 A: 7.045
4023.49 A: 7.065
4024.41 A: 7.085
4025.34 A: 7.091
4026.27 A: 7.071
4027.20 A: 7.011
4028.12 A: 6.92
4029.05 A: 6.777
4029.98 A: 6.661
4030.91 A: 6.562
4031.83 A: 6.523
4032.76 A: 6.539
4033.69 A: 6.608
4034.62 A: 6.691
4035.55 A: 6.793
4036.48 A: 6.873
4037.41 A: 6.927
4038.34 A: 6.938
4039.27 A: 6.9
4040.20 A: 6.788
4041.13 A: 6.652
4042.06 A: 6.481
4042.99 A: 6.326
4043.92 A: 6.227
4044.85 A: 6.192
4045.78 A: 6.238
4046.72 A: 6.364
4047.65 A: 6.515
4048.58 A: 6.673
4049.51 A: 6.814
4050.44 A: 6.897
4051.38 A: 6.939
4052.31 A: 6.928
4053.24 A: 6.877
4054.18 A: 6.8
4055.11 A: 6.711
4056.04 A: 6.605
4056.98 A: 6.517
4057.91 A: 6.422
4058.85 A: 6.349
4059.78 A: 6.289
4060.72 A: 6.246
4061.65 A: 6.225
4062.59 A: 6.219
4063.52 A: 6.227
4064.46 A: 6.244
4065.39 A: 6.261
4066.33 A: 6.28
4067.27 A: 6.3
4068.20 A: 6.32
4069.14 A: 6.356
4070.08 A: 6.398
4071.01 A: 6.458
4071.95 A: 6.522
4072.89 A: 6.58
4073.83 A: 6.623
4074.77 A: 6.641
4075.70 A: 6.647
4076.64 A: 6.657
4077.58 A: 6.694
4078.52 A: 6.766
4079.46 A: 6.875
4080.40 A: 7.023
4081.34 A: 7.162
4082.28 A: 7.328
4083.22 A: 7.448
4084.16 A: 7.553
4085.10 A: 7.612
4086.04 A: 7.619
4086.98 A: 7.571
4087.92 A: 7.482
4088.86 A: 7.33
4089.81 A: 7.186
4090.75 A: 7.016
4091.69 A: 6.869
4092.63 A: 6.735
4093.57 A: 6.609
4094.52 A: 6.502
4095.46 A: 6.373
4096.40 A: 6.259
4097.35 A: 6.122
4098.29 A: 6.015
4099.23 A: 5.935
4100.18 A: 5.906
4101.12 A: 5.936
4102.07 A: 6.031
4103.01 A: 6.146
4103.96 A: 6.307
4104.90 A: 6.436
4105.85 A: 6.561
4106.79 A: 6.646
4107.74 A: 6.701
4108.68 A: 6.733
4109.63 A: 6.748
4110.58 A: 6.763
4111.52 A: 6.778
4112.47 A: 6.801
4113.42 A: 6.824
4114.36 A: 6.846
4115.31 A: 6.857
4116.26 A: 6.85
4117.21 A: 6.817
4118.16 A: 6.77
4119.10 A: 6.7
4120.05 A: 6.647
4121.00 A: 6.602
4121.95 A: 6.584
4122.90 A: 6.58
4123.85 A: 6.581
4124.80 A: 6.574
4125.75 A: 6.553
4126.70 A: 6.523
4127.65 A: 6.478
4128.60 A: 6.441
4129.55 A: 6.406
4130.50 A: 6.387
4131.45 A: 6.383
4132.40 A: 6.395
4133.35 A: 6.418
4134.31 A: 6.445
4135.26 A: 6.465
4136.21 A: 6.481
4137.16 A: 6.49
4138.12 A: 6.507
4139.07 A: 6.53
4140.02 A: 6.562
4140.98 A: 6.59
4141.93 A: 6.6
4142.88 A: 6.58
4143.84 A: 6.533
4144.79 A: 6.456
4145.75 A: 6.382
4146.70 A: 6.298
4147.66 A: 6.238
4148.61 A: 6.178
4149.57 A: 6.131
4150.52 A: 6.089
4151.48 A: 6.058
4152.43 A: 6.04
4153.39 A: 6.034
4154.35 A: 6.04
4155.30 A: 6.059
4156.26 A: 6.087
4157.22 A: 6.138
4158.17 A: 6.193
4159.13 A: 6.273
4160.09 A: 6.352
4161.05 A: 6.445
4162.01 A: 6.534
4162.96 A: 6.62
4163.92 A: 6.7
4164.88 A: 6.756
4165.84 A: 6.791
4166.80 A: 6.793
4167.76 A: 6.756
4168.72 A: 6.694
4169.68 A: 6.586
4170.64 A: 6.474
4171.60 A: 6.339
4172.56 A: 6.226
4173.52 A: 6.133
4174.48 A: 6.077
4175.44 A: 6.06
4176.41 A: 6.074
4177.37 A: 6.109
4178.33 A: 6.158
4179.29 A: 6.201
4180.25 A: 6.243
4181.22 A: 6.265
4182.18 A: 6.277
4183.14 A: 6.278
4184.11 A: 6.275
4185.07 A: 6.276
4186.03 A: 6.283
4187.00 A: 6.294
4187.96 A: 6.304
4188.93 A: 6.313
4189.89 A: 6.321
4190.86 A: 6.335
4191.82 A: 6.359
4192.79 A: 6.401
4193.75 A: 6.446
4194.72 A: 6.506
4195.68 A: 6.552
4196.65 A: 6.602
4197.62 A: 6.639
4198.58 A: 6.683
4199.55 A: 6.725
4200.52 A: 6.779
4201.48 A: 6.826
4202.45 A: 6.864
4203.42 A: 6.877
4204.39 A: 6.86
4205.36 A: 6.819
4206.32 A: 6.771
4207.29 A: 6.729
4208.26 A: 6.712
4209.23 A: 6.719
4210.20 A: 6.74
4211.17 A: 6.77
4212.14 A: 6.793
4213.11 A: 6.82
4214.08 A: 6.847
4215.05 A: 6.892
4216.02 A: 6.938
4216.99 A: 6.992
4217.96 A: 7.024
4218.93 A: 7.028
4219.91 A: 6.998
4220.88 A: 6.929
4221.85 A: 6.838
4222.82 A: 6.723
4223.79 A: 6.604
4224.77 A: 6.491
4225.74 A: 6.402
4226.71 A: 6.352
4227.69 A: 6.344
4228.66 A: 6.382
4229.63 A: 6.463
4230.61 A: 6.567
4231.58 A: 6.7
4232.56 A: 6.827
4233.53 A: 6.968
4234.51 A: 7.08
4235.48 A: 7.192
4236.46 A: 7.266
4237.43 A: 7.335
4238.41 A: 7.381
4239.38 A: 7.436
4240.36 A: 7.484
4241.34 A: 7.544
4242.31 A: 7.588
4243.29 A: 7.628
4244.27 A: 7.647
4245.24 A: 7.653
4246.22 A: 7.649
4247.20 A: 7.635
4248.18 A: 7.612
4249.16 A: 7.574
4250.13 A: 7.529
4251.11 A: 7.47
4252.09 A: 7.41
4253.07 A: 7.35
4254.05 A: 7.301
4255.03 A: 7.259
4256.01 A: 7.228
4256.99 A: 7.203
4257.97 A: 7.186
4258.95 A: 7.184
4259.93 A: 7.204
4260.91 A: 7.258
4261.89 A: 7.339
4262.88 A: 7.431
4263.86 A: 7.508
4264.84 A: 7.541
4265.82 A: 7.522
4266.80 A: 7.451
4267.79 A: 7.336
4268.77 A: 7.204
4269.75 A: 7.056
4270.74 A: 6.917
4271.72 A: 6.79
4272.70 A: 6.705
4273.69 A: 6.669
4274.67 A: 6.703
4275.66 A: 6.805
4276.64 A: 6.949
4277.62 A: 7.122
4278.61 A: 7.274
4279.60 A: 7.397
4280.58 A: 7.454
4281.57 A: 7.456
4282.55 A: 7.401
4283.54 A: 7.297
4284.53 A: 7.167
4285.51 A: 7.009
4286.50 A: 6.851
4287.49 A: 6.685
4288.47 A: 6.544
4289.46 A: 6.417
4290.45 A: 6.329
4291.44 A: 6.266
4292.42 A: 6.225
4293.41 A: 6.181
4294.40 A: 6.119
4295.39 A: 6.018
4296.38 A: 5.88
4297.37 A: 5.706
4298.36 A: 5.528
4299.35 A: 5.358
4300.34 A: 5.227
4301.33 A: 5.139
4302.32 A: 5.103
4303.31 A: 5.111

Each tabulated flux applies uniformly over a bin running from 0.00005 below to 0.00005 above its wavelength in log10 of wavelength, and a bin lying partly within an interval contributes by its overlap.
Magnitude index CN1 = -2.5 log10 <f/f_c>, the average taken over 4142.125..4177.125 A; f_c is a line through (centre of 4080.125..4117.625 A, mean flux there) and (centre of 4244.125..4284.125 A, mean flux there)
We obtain 0.10 mag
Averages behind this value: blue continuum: 6.76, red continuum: 7.28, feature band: 6.34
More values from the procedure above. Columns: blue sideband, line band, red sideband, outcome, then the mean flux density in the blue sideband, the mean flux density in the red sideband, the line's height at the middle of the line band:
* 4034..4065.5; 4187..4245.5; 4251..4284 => 0.04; 6.57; 7.21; 7.06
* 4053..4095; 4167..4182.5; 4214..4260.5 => 0.11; 6.74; 7.12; 6.97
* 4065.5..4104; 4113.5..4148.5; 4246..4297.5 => 0.04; 6.69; 7.04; 6.77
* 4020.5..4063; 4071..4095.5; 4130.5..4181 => -0.07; 6.68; 6.36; 6.56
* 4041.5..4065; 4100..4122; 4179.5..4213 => -0.01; 6.49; 6.55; 6.52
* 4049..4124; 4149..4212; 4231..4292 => 0.08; 6.66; 7.2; 6.95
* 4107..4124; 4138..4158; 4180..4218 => 0.07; 6.73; 6.6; 6.68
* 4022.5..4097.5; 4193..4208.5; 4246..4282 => 0.06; 6.72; 7.26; 7.09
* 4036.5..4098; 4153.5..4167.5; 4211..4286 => 0.08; 6.69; 7.13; 6.91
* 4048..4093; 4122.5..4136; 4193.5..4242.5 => 0.05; 6.76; 6.84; 6.79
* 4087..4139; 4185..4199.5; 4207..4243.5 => 0.06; 6.57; 6.9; 6.81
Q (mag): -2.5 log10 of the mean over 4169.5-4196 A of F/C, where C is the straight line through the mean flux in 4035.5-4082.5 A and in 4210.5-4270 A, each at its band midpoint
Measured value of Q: 0.11 mag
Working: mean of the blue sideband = 6.58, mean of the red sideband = 7.14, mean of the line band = 6.29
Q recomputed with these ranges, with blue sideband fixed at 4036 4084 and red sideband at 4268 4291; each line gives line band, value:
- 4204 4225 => 0.01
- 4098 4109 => 0.07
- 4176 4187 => 0.10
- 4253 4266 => -0.06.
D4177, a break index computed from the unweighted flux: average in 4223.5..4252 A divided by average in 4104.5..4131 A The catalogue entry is 1.07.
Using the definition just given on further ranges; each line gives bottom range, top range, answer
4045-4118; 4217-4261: 1.07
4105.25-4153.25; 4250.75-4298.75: 1.06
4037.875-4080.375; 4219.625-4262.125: 1.09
